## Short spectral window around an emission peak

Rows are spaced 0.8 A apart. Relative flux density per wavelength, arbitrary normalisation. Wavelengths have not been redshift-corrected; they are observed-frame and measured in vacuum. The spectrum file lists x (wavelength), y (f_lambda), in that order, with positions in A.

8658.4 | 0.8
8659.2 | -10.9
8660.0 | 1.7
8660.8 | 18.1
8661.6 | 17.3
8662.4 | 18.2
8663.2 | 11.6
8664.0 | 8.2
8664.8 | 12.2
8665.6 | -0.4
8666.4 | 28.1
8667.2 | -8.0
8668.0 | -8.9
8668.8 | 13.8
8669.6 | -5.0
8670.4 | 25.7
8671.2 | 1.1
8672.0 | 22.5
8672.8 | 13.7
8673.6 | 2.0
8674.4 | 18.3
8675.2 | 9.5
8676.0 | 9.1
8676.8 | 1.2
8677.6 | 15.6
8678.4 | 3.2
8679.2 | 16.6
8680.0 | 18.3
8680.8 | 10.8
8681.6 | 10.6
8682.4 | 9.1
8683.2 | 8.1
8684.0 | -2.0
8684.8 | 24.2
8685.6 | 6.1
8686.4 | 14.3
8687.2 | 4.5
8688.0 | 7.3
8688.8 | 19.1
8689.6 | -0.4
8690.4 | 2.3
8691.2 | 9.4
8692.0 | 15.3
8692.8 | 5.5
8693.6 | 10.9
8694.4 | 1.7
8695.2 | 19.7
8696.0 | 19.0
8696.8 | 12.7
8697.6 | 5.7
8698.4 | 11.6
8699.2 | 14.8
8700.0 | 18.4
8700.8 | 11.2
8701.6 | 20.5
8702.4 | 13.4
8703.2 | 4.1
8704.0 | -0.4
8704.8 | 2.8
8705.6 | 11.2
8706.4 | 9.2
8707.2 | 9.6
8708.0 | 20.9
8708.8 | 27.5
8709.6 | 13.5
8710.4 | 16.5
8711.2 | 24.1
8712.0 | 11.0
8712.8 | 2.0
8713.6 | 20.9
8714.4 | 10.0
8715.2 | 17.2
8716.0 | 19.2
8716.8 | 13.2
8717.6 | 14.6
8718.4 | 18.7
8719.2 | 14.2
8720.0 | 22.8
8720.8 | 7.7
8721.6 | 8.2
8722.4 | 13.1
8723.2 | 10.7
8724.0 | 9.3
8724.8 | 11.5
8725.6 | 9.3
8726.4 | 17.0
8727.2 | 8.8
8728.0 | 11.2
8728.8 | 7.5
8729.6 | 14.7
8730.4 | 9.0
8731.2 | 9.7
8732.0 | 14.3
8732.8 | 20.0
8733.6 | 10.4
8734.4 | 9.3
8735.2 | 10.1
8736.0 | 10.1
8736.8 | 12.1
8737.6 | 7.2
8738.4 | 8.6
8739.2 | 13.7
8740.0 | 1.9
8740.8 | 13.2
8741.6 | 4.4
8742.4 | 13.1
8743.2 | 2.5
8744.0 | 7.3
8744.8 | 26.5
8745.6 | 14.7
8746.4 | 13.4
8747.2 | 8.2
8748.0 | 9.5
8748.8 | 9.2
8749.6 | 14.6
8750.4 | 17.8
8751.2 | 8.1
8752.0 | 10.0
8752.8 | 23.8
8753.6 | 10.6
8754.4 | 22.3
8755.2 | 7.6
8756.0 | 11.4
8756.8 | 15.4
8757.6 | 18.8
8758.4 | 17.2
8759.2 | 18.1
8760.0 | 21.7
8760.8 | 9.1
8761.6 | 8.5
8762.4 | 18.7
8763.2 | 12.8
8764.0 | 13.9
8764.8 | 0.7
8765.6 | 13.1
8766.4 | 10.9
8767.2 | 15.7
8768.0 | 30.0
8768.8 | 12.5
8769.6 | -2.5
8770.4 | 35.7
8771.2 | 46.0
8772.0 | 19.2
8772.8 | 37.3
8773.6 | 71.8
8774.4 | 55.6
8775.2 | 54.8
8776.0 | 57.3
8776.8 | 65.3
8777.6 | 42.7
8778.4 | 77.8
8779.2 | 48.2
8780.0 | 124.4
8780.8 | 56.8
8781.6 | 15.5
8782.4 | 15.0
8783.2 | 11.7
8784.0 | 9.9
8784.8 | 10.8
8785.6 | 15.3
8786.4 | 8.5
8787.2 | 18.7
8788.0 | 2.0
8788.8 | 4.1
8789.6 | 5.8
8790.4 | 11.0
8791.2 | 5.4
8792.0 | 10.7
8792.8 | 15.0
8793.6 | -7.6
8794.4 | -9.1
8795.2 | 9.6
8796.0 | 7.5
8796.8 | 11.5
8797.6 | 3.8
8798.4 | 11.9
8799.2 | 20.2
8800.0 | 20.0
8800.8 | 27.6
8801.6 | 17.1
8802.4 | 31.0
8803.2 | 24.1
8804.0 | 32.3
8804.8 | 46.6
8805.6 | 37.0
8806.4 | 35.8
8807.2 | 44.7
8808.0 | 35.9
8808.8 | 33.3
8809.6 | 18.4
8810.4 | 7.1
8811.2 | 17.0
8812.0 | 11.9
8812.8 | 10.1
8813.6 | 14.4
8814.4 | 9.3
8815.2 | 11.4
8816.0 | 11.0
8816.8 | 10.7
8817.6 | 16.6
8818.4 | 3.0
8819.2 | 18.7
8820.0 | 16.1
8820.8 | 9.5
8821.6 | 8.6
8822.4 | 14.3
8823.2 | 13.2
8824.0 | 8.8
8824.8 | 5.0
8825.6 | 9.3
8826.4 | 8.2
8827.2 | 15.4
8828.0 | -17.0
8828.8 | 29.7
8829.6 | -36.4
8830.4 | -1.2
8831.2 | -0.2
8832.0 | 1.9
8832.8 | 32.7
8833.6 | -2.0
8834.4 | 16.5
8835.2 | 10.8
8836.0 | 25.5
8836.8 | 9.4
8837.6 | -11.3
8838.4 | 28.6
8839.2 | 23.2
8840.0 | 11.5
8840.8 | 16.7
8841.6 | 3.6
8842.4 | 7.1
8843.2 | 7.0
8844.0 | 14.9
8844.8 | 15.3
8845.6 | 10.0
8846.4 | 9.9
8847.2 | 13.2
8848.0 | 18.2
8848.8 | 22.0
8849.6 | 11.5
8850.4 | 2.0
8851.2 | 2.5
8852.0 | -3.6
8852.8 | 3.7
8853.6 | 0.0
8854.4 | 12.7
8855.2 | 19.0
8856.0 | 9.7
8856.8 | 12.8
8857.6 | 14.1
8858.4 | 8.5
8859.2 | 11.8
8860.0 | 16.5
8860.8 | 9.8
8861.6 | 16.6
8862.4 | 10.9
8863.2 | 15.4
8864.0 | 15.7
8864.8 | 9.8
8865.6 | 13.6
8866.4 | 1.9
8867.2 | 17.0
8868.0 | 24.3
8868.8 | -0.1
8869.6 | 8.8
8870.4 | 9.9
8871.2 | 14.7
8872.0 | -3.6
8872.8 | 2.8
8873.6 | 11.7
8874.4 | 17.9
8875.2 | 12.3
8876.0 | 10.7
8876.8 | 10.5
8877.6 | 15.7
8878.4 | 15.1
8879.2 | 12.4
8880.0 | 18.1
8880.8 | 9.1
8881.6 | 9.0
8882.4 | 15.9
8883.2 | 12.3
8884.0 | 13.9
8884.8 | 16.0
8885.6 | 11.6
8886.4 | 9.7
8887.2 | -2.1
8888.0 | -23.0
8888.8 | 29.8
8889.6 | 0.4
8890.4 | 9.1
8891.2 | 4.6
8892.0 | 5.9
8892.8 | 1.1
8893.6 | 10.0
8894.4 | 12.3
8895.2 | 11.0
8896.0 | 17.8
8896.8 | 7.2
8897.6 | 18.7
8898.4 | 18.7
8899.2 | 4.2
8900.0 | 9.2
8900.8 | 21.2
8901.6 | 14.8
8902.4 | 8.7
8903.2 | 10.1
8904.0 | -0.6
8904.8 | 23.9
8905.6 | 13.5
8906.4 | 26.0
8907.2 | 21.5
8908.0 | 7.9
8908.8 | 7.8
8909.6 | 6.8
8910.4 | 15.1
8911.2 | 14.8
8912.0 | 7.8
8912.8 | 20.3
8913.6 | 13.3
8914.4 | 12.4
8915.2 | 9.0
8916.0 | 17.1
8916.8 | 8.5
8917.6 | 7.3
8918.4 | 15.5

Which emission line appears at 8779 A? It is H-alpha 6563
